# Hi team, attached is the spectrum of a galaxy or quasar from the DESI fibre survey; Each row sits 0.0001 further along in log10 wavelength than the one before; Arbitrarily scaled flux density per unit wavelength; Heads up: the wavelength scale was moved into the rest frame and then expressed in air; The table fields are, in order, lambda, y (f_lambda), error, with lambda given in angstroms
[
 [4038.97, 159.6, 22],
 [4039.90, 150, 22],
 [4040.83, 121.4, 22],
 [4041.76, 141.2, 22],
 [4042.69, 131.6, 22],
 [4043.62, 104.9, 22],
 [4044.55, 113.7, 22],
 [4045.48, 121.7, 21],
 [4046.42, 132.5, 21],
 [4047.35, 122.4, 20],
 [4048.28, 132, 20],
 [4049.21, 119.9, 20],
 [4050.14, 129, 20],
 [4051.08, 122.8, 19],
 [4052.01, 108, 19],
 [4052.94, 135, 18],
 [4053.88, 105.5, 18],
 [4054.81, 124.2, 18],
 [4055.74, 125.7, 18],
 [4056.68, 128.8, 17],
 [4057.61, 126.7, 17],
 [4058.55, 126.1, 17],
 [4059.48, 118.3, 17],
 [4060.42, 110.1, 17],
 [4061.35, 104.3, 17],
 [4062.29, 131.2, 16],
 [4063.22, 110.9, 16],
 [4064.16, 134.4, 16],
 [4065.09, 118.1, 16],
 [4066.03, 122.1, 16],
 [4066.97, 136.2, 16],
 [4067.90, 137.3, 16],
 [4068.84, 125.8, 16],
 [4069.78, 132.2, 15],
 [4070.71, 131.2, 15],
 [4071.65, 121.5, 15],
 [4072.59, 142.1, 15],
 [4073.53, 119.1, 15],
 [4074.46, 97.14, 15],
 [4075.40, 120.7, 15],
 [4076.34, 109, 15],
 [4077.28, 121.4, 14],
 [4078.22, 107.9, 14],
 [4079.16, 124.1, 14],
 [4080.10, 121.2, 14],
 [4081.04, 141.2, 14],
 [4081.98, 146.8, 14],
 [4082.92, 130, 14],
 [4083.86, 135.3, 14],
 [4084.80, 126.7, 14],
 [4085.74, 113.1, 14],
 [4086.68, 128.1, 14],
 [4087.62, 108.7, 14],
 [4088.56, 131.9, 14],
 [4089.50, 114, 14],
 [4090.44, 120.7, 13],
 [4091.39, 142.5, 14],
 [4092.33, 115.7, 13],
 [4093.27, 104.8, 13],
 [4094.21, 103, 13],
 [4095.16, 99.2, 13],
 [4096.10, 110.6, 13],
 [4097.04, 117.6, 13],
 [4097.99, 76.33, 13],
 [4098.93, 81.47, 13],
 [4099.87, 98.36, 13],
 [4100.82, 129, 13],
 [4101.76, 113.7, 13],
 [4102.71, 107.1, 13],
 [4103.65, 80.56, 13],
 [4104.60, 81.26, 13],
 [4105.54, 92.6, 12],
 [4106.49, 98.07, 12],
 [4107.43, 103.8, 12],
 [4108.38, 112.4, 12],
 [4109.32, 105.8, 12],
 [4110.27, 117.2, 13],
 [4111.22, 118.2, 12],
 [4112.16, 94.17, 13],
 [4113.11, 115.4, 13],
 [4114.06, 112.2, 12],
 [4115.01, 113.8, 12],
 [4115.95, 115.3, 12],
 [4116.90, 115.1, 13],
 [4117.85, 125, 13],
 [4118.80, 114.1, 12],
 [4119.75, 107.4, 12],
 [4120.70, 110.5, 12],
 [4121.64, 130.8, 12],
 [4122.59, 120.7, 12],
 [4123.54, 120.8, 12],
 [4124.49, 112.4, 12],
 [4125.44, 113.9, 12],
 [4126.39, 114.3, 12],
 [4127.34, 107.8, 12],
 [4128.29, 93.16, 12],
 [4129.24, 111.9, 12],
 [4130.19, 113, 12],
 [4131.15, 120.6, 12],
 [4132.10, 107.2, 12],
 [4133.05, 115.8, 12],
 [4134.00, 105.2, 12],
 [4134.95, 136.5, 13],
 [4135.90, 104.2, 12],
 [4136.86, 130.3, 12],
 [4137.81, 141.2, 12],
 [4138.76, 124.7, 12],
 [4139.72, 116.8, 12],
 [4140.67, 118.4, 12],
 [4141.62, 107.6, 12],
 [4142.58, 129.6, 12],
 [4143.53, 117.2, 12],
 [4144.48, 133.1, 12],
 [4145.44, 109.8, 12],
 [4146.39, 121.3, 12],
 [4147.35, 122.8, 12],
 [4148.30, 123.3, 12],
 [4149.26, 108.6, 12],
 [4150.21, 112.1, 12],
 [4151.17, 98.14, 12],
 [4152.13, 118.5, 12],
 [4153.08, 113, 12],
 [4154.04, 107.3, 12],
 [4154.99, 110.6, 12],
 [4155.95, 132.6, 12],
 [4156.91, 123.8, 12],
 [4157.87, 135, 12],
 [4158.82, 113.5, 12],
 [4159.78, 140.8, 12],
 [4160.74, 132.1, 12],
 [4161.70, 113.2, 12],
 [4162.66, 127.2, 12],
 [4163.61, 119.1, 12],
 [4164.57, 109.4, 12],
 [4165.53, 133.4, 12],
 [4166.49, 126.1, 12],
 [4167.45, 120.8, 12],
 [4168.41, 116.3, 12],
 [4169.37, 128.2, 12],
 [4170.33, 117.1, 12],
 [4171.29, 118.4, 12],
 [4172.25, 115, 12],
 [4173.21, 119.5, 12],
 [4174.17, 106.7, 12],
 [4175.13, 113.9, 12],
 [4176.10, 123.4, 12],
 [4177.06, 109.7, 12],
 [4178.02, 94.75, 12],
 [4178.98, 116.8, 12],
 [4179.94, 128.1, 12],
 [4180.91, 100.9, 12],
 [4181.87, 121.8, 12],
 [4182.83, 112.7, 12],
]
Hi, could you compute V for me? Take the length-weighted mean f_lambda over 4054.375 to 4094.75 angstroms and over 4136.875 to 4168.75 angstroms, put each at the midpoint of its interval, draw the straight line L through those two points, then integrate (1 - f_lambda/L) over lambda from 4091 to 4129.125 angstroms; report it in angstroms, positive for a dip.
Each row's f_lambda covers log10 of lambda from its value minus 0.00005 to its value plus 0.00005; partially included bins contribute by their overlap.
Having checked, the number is 4.2 angstroms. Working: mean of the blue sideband 123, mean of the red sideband 121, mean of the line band 109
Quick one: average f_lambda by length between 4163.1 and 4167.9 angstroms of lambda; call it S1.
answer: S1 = 122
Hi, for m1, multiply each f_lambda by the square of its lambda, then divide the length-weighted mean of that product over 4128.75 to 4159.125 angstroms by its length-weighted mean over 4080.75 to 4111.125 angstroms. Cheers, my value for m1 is 1.08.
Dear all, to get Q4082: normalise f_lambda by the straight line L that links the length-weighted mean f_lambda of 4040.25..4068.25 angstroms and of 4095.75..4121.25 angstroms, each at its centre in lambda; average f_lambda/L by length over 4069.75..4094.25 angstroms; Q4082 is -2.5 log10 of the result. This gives -0.08 mag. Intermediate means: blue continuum 123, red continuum 106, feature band 123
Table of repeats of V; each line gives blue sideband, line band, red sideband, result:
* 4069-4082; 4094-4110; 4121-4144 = 2.61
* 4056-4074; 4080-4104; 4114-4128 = 1.03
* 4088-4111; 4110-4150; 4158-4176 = -1.17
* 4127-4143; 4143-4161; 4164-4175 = -0.26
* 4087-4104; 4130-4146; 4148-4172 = -0.47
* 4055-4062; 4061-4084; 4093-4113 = -2.05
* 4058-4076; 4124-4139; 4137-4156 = 0.44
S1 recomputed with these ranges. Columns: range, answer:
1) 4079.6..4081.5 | 131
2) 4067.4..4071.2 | 132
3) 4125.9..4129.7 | 107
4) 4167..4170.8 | 121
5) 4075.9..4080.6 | 117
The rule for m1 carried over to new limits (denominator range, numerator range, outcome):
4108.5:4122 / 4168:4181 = 1.04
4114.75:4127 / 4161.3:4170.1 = 1.07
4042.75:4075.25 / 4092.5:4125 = 0.90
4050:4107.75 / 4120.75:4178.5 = 1.04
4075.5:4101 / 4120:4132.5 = 0.99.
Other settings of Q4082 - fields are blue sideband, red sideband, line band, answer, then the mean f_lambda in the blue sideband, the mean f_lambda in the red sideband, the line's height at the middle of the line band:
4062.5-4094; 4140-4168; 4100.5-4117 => 0.149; 124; 120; 122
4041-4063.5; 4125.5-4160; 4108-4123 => 0.043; 122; 118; 119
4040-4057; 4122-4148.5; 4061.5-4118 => 0.047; 124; 118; 121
